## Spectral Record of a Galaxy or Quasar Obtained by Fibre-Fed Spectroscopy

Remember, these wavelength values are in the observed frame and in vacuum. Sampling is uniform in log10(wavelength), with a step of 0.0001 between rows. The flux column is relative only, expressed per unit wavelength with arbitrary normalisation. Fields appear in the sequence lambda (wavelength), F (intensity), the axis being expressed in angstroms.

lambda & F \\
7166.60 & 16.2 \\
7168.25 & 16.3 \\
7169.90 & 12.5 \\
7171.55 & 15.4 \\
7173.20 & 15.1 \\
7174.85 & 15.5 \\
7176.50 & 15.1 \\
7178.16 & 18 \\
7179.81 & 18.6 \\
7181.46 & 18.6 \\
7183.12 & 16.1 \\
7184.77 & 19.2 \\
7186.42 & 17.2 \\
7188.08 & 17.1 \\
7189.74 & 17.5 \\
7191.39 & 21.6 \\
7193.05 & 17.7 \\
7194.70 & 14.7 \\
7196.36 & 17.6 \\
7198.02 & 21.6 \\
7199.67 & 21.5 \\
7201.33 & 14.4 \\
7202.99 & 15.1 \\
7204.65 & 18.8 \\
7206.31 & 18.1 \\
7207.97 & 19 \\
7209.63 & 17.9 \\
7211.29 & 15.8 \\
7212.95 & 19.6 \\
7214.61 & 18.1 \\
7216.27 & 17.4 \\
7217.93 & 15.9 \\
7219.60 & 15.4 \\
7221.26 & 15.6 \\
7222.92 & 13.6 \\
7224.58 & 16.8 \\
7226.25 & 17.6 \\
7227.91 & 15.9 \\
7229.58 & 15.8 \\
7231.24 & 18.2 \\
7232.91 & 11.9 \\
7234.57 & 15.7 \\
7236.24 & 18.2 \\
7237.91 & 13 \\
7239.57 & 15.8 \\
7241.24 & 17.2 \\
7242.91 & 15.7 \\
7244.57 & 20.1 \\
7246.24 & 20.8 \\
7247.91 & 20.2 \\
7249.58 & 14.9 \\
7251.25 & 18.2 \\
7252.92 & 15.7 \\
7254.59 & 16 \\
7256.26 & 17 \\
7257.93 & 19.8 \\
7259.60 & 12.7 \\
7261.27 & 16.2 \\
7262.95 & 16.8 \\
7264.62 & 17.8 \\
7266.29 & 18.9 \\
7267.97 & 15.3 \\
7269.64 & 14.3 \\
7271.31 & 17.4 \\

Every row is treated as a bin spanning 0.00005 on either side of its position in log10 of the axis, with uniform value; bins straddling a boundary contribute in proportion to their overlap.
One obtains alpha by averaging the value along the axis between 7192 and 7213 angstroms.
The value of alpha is 17.8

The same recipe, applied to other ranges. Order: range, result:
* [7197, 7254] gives 17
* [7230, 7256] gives 16.8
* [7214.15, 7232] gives 16.3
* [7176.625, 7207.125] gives 17.9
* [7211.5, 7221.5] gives 17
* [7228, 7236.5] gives 15.8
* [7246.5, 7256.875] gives 17.2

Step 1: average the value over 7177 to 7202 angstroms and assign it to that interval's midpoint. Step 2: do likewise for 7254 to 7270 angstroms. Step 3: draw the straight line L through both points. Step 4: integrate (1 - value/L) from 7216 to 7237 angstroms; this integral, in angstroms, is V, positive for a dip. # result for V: 1.6 angstroms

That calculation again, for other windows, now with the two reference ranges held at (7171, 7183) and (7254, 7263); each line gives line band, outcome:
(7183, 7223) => -2.5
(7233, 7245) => 0.2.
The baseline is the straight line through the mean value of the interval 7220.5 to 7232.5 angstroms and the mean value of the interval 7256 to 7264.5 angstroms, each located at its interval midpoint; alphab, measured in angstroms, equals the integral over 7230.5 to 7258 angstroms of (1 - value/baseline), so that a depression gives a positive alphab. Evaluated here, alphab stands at -0.92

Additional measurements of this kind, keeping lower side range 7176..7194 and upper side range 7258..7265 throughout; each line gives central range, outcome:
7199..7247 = 0.6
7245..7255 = -0.8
